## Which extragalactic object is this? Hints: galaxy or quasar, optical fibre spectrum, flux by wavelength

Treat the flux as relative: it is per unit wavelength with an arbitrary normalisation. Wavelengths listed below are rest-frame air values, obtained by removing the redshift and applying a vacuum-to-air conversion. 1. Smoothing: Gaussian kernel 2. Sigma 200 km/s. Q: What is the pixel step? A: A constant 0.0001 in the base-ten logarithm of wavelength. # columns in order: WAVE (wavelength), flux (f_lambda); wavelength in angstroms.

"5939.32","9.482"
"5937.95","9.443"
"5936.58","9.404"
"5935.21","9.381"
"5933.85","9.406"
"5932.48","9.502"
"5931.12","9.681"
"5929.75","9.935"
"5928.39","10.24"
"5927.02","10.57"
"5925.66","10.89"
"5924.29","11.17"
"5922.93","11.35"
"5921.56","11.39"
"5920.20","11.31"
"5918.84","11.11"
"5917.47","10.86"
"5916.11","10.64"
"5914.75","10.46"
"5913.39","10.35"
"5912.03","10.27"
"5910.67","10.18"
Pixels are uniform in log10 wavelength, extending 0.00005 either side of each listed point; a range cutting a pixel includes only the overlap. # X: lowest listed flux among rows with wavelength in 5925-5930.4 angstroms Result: 9.935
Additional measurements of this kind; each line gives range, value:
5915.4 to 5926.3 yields 10.64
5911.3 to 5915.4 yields 10.27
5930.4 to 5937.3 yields 9.381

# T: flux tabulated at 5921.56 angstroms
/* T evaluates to 11.39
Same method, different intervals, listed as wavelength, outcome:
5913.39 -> 10.35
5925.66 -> 10.89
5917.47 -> 10.86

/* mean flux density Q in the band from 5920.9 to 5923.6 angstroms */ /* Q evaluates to 11.3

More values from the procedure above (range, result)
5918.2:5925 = 11.3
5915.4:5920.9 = 11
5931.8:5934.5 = 9.45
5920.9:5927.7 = 11.1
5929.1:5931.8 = 9.8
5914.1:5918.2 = 10.7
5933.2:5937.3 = 9.4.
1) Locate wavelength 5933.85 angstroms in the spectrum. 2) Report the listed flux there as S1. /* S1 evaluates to 9.406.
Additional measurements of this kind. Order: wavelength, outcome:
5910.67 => 10.18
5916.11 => 10.64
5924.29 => 11.17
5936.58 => 9.404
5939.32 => 9.482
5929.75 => 9.935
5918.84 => 11.11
